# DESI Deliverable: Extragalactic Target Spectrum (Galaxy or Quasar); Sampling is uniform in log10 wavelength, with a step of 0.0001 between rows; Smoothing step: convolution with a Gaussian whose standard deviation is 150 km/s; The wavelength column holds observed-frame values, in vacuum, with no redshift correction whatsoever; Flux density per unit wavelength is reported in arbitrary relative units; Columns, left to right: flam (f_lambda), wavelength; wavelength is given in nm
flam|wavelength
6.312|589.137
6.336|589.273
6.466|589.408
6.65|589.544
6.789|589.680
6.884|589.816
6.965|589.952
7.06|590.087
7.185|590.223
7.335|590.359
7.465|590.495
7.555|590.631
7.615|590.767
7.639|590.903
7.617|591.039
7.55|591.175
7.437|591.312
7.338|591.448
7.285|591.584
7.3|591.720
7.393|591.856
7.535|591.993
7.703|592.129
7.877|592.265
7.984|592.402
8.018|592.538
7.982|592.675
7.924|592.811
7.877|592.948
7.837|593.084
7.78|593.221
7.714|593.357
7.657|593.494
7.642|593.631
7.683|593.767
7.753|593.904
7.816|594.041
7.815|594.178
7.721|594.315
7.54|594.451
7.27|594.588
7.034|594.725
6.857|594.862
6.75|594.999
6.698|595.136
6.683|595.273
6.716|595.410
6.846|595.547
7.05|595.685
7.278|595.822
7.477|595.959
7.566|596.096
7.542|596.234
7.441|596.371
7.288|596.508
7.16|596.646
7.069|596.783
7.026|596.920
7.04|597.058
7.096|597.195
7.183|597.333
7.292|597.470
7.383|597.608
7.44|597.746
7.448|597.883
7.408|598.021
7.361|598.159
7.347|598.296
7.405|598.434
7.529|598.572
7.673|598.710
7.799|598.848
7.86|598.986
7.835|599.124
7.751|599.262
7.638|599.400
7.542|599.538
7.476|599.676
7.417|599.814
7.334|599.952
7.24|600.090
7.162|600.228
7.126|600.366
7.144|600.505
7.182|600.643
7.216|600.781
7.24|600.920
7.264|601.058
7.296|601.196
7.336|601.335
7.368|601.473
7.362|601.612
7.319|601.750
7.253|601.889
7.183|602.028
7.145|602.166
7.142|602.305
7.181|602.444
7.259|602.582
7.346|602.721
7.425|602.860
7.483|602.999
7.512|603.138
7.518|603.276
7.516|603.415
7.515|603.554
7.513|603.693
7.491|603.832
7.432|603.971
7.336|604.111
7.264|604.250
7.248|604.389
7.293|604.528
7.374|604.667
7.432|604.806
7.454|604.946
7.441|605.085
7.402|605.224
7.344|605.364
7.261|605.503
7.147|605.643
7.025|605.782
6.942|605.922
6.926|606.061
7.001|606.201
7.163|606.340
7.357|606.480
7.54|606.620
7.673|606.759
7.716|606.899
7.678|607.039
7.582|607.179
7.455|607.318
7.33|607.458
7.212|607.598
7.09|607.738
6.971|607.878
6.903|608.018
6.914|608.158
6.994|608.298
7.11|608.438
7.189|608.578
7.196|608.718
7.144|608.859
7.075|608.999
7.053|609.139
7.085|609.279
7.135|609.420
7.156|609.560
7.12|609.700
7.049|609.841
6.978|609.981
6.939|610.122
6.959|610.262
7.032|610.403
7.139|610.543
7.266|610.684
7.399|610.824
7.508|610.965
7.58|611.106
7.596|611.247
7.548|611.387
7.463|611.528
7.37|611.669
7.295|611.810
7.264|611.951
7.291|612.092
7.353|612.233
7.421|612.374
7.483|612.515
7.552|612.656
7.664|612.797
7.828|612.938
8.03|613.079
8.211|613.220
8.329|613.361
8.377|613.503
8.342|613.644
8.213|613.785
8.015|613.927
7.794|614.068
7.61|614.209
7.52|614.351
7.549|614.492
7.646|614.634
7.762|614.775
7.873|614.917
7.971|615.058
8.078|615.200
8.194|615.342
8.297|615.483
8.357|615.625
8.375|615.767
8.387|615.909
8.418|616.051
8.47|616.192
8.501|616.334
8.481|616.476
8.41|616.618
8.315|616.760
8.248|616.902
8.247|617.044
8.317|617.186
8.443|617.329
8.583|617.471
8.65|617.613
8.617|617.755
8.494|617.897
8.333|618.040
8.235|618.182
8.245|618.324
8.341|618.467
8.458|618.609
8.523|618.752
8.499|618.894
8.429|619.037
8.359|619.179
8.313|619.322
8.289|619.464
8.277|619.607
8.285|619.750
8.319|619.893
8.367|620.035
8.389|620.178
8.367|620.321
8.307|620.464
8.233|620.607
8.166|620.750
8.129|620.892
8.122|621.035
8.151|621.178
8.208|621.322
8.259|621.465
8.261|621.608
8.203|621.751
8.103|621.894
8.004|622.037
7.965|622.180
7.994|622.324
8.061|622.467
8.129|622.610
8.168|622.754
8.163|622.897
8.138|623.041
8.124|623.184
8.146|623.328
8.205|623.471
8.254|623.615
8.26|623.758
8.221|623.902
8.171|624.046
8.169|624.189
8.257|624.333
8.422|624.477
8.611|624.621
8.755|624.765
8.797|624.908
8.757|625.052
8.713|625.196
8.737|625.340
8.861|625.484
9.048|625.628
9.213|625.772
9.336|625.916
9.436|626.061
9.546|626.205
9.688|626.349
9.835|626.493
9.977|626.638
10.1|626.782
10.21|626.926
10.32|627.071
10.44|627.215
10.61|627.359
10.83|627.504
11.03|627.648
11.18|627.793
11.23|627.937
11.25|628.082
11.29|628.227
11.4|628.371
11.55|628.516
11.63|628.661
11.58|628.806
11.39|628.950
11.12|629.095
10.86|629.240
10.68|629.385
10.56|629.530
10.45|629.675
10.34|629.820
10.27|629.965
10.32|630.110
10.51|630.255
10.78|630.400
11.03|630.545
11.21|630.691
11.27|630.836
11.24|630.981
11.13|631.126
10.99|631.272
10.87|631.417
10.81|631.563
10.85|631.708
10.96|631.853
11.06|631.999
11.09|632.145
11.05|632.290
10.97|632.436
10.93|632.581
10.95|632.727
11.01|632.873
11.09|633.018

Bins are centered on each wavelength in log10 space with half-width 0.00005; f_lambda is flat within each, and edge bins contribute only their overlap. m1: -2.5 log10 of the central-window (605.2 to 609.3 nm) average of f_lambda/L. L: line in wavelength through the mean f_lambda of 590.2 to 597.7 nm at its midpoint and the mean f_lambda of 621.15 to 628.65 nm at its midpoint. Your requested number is 0.135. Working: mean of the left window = 7.42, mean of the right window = 9.16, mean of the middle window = 7.22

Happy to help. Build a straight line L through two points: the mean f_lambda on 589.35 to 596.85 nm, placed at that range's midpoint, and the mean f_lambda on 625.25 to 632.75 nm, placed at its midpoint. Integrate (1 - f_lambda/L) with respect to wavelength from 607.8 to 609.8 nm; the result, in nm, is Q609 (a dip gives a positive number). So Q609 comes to 0.39 nm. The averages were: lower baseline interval 7.38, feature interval 7.07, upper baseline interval 10.6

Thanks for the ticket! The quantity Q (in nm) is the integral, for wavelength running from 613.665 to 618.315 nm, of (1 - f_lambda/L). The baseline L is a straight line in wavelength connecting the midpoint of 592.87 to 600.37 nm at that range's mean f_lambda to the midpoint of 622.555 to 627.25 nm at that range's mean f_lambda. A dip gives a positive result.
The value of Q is 0.11 nm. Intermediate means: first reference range 7.39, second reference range 8.88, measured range 8.2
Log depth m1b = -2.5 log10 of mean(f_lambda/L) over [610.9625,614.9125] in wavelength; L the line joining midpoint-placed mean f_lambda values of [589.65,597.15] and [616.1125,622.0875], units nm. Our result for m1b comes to 0.06 mag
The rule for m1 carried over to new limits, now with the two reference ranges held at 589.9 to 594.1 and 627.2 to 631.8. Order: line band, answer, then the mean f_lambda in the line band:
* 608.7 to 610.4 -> 0.28 mag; 7.07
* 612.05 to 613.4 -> 0.22 mag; 7.72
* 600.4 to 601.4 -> 0.16 mag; 7.23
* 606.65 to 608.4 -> 0.23 mag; 7.3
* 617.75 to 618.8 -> 0.19 mag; 8.39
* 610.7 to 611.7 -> 0.24 mag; 7.49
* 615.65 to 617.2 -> 0.17 mag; 8.38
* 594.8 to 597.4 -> 0.13 mag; 7.09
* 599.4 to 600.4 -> 0.13 mag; 7.36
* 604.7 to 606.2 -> 0.21 mag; 7.23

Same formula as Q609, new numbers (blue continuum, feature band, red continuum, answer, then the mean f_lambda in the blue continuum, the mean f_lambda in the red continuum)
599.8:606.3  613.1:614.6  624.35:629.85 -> 0.10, 7.29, 10.1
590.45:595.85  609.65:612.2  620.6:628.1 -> 0.32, 7.48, 8.92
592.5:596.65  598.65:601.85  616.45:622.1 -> 0.09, 7.43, 8.32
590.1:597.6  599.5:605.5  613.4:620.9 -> 0.31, 7.42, 8.26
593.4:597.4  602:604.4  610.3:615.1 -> 0.02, 7.27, 7.65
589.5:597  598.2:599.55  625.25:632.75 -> 0.05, 7.4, 10.6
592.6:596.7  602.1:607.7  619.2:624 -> 0.26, 7.41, 8.2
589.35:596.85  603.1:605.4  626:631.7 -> 0.28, 7.38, 10.7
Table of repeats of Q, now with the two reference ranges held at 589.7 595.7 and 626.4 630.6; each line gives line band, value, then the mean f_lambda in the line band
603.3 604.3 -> 0.121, 7.44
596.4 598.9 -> 0.181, 7.33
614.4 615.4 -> 0.174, 7.86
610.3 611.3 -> 0.195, 7.34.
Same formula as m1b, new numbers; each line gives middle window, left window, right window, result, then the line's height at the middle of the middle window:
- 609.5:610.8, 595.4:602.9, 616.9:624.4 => 0.11 mag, 7.81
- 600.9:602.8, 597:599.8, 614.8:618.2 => 0.05 mag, 7.64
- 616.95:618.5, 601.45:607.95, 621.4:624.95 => -0.06 mag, 7.97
